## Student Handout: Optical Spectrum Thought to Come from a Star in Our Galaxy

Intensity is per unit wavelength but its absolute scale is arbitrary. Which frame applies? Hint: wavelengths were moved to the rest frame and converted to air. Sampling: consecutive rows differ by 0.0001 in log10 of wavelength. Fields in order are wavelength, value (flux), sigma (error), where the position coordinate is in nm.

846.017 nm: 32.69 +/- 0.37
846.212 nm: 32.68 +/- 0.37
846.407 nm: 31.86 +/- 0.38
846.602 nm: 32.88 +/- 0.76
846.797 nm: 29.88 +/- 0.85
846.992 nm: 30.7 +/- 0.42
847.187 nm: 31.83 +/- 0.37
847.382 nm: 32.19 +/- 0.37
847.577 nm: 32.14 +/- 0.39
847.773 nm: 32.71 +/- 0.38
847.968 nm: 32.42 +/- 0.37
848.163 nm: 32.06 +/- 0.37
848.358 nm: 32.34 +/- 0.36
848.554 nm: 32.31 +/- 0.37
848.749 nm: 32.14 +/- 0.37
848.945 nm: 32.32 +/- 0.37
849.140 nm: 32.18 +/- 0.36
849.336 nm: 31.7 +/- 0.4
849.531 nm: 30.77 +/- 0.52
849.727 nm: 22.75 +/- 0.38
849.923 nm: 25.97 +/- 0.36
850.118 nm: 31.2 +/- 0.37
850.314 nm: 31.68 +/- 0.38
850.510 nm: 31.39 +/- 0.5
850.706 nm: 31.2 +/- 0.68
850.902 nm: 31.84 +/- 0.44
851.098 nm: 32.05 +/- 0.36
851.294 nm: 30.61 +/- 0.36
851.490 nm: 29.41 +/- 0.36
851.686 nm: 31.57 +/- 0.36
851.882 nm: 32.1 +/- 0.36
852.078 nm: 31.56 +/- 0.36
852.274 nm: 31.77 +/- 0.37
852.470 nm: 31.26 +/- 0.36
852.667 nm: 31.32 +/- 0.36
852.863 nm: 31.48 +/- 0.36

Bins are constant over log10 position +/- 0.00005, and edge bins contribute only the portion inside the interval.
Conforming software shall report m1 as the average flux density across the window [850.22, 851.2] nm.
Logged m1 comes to 31.6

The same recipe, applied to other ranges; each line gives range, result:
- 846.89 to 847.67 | 31.7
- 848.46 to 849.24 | 32.2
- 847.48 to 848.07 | 32.4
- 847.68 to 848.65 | 32.4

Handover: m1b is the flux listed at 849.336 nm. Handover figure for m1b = 31.7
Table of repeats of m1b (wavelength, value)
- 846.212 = 32.68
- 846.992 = 30.7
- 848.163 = 32.06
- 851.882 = 32.1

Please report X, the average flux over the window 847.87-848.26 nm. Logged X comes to 32.3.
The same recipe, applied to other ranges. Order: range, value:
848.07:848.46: 32.2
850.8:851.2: 31.9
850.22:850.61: 31.5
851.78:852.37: 31.8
